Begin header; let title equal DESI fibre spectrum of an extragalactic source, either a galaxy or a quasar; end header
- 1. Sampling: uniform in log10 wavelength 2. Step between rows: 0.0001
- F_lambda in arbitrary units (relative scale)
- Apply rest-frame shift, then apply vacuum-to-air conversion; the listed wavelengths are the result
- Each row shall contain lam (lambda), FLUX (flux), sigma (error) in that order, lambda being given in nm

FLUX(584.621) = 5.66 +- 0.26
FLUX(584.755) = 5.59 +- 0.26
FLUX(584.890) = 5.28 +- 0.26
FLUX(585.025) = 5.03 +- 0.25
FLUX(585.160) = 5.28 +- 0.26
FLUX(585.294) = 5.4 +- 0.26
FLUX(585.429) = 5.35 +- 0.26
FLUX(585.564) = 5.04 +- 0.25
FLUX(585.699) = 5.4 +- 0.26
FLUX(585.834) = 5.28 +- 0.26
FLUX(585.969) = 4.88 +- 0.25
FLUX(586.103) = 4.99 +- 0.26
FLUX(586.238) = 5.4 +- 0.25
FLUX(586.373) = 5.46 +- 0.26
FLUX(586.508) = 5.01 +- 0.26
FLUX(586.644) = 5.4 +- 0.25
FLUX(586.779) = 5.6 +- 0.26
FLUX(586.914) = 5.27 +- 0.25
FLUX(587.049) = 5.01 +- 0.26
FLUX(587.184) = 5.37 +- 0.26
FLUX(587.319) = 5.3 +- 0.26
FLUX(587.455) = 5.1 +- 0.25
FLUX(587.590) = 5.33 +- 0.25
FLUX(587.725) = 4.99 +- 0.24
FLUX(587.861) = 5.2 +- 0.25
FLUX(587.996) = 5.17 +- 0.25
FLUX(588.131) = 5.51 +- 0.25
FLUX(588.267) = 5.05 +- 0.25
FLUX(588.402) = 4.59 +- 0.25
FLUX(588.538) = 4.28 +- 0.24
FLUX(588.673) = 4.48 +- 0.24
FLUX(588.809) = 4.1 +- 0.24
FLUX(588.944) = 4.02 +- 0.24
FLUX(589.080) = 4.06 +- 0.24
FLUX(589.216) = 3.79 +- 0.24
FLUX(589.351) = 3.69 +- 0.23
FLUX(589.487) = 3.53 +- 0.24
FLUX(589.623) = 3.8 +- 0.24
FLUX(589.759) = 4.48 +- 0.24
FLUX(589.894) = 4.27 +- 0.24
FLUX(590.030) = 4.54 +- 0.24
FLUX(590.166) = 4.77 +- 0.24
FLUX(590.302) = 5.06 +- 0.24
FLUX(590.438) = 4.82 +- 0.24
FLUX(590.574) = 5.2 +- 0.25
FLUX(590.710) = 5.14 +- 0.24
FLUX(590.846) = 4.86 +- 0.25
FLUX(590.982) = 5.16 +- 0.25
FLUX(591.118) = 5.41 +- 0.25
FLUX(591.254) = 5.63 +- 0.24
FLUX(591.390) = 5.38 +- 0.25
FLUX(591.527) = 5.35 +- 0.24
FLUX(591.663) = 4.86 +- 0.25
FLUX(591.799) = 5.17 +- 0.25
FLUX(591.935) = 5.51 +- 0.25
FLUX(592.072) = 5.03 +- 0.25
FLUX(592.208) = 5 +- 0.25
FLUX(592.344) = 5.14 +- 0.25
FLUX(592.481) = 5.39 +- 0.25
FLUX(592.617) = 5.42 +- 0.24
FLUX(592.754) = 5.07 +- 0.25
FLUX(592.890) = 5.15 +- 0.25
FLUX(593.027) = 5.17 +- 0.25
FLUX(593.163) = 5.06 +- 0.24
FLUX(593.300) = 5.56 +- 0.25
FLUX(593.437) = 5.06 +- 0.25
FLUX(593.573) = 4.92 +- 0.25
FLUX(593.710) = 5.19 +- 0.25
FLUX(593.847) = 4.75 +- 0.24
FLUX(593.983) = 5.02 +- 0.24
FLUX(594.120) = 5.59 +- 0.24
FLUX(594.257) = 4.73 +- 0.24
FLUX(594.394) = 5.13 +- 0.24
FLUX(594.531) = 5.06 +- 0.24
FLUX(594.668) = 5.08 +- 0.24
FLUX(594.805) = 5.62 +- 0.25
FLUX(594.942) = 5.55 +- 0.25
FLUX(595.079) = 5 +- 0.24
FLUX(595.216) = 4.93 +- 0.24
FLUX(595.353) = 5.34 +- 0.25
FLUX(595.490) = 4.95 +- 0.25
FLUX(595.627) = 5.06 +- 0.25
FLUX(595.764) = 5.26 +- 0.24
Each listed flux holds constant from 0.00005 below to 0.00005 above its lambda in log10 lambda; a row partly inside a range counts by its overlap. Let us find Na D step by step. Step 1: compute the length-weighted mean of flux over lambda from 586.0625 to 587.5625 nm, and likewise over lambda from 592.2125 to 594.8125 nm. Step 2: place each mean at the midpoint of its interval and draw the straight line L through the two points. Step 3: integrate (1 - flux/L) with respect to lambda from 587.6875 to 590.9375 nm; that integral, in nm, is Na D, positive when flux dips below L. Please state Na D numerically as 0.41 nm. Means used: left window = 5.27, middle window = 4.56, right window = 5.15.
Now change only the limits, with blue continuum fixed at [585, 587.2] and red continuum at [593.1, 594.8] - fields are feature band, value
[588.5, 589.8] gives 0.297 nm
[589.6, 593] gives 0.076 nm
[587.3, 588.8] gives 0.075 nm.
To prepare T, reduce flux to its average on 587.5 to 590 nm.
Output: 4.47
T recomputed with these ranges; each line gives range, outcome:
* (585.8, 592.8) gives 4.93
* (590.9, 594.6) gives 5.18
